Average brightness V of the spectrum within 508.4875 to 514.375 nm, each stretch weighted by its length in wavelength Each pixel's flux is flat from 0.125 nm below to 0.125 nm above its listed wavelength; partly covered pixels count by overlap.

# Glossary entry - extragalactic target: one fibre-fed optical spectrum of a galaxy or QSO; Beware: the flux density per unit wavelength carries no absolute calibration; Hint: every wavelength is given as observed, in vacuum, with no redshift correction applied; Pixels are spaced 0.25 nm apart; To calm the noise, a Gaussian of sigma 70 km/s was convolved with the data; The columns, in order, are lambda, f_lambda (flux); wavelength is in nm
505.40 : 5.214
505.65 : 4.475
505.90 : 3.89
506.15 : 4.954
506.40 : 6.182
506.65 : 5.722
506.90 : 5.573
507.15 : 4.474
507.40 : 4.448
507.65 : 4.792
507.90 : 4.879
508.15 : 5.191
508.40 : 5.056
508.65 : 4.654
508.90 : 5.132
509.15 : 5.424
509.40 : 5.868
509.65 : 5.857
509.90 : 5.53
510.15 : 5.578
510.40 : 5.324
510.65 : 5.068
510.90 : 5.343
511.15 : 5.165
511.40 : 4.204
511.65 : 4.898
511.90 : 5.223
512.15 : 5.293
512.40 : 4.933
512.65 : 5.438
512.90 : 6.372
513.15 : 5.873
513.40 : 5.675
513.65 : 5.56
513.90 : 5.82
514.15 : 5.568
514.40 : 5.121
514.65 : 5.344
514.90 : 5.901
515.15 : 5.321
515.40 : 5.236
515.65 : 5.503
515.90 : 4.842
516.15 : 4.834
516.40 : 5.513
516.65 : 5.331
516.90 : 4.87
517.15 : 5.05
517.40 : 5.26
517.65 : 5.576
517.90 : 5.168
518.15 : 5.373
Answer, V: 5.38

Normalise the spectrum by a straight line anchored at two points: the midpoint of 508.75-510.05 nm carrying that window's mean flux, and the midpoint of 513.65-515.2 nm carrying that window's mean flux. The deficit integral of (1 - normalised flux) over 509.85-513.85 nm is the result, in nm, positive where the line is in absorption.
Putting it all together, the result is 0.14 nm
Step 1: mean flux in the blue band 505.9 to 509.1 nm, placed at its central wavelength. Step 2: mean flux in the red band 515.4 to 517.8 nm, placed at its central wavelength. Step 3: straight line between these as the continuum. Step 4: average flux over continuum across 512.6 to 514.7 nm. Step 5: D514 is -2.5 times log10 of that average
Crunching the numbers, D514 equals -0.102 mag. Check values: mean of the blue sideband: 5.05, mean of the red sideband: 5.2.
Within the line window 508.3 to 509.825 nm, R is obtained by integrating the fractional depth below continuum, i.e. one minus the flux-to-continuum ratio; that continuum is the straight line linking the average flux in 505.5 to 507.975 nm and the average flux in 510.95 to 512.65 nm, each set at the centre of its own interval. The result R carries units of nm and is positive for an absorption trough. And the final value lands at -0.11 nm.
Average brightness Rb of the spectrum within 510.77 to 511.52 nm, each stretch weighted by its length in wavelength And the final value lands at 4.91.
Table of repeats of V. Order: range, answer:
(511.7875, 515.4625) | 5.52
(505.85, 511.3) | 5.2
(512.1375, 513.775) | 5.61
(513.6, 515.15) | 5.53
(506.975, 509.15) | 4.88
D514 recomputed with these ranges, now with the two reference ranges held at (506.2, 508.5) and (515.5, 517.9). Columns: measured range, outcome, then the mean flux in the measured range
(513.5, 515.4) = -0.065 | 5.5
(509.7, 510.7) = -0.057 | 5.43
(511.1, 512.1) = 0.061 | 4.88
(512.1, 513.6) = -0.088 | 5.61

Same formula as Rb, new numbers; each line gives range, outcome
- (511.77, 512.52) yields 5.15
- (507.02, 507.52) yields 4.47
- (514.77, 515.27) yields 5.61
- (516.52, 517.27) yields 5.09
